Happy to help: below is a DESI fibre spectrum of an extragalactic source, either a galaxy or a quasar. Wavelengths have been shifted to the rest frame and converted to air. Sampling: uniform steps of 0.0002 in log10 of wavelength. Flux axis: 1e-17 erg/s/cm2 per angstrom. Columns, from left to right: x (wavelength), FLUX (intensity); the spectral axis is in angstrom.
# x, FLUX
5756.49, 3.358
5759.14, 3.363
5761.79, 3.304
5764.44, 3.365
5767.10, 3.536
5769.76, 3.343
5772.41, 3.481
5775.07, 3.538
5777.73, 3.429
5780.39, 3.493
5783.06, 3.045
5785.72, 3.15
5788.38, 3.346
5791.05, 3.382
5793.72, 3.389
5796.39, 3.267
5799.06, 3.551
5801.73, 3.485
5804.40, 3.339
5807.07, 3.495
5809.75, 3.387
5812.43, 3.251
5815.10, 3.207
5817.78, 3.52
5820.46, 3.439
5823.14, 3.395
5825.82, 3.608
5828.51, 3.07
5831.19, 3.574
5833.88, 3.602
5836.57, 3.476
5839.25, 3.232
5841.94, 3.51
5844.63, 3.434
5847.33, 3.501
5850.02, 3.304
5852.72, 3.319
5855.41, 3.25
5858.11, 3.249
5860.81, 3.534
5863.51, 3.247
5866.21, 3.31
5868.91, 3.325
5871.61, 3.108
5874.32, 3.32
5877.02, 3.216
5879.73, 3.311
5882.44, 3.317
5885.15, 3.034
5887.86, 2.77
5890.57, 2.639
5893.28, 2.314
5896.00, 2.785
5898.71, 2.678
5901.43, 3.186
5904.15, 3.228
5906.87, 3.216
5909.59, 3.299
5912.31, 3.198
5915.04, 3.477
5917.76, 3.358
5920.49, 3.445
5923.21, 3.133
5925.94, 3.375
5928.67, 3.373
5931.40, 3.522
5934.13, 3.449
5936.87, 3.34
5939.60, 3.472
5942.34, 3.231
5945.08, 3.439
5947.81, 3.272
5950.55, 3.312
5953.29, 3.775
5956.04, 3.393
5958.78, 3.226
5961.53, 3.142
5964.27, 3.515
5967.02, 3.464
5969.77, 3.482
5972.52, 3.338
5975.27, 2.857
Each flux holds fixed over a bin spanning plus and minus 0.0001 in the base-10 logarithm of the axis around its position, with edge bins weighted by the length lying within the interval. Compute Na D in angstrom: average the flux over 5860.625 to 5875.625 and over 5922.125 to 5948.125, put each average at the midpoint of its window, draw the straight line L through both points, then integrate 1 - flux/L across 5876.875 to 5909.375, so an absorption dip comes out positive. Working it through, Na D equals 3.3 angstrom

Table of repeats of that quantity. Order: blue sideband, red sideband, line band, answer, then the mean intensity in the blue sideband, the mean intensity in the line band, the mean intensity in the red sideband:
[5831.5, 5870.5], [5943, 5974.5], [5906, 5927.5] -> 0.4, 3.38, 3.32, 3.38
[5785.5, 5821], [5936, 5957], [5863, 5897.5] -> 3.5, 3.38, 3.05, 3.41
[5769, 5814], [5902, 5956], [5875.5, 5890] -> 1.1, 3.37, 3.11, 3.36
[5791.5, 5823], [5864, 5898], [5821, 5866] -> -2.5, 3.39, 3.39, 3.04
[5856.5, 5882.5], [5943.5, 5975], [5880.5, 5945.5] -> 3.1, 3.29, 3.18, 3.38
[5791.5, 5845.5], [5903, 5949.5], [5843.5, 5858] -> 0.2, 3.41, 3.35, 3.34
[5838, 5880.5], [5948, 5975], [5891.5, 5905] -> 2.1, 3.32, 2.82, 3.38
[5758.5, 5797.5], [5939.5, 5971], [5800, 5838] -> -0.6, 3.36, 3.42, 3.39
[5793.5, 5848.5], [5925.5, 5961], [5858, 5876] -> 0.6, 3.42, 3.3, 3.39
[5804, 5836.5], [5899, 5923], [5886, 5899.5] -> 2.6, 3.41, 2.65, 3.27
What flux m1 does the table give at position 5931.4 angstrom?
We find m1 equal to 3.522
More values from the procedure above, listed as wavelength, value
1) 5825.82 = 3.608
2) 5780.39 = 3.493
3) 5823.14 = 3.395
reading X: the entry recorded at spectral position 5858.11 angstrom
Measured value 3.249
